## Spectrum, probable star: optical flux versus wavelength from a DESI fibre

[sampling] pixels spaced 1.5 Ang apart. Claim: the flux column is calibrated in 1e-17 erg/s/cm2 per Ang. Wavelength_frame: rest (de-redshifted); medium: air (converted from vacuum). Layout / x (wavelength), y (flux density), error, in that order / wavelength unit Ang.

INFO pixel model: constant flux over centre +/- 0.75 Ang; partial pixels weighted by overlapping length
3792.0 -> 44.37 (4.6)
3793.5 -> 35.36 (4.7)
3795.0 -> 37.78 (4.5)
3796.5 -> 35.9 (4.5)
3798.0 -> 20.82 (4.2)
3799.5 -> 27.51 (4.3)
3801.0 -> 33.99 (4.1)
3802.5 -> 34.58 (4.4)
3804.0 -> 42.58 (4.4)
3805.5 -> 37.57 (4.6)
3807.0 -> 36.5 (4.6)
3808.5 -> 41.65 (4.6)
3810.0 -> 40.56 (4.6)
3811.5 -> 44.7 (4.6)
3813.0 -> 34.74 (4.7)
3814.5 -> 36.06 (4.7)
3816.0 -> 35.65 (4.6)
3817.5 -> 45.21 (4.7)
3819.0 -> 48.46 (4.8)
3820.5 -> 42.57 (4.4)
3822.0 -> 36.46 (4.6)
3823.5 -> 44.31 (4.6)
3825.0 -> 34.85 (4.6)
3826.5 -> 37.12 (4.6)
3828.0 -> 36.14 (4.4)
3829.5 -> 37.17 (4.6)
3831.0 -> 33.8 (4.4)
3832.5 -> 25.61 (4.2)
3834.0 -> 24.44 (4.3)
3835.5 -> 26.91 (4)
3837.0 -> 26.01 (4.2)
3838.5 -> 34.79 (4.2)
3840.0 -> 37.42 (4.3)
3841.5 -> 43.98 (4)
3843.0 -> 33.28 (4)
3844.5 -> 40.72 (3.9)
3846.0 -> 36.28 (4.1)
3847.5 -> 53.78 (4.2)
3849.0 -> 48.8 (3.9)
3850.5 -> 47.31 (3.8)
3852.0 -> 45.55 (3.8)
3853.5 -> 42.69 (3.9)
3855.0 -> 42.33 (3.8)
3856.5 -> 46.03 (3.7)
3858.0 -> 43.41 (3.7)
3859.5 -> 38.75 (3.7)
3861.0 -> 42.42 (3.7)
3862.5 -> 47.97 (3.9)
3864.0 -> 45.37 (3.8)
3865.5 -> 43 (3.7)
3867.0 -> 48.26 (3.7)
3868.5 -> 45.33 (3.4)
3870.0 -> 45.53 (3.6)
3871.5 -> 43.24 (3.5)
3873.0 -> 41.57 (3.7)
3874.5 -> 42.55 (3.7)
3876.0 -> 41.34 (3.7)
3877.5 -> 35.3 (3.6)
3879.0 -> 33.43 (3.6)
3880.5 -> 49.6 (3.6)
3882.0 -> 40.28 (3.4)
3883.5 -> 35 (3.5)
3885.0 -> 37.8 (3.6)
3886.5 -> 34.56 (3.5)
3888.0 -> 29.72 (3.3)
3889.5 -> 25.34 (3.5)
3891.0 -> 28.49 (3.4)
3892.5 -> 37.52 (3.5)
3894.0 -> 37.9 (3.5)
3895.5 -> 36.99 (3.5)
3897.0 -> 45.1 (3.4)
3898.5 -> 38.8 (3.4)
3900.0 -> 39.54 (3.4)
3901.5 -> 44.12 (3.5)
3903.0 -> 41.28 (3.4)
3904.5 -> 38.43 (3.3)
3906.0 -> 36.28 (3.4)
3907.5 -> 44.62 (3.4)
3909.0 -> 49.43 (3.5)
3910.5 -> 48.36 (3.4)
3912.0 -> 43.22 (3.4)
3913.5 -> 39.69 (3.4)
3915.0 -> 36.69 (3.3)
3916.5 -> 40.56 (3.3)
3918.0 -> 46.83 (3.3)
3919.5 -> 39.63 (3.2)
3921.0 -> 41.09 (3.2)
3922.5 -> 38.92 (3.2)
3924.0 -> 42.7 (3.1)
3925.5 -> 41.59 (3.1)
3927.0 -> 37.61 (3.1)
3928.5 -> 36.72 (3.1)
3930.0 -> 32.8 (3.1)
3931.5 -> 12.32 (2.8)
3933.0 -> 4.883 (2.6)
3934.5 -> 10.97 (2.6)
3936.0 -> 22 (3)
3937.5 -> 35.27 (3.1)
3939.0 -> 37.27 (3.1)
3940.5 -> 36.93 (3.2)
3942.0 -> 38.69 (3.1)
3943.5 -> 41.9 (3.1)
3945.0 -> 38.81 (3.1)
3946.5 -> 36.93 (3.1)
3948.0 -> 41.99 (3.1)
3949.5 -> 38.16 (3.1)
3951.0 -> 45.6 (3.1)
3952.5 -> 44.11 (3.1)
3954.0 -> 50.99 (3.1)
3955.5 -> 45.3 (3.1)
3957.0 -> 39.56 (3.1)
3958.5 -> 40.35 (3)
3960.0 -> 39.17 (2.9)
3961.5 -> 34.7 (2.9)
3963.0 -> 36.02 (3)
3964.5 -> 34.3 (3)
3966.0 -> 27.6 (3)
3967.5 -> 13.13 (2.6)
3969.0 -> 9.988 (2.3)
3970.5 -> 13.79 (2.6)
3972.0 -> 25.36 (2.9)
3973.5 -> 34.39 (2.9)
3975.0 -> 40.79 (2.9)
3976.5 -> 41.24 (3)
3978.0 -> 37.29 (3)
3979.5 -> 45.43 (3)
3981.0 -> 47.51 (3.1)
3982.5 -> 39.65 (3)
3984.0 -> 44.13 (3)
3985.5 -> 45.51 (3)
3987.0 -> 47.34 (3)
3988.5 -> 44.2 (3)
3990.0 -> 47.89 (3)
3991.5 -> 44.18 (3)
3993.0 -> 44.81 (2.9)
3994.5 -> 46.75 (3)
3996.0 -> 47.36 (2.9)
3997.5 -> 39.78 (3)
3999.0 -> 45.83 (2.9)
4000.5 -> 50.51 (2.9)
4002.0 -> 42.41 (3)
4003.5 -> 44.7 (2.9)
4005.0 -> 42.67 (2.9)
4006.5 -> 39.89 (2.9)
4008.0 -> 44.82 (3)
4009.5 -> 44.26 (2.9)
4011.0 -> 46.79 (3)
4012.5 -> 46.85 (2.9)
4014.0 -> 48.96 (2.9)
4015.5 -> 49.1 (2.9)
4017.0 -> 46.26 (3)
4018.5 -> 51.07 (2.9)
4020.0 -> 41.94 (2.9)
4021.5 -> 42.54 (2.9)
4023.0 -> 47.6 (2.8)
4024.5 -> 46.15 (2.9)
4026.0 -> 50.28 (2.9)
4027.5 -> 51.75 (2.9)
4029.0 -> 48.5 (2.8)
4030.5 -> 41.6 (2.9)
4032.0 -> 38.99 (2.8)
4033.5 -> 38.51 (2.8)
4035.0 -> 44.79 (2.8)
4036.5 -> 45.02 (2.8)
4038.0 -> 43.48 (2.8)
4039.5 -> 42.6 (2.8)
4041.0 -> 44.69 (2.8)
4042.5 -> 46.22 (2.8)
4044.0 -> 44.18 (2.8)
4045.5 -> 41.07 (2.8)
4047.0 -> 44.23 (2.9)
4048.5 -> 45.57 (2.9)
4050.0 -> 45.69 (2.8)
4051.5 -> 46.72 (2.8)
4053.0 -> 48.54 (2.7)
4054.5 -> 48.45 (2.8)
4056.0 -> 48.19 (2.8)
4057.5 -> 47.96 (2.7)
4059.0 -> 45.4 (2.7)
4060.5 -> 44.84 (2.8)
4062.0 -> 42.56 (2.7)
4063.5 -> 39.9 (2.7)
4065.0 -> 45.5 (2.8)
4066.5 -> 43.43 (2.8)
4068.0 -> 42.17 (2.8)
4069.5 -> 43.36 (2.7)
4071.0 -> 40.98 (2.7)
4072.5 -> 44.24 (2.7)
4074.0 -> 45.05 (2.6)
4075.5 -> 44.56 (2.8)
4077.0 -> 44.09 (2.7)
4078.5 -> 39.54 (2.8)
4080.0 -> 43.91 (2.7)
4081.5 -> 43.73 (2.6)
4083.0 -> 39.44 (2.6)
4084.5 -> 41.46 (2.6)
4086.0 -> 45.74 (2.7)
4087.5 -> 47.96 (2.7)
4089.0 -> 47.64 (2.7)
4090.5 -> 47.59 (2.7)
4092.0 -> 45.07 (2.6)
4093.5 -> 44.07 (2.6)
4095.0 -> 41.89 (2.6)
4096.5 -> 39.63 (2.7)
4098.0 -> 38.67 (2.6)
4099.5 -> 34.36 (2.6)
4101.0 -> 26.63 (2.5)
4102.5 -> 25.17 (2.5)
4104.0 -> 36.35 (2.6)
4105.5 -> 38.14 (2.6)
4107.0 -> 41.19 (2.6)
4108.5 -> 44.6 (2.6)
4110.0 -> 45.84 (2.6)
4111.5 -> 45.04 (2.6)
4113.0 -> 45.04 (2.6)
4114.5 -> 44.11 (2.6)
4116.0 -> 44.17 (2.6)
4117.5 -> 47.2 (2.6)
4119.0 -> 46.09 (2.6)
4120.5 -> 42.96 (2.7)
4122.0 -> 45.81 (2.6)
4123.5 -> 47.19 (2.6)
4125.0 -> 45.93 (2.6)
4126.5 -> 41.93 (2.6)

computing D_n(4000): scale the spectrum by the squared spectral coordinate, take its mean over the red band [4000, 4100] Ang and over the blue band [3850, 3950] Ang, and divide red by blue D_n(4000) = 1.24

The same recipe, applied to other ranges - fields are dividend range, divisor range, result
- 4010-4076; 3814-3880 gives 1.24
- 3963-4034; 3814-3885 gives 1.12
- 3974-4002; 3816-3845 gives 1.33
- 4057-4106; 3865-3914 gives 1.15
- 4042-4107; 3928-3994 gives 1.26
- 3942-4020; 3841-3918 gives 1.04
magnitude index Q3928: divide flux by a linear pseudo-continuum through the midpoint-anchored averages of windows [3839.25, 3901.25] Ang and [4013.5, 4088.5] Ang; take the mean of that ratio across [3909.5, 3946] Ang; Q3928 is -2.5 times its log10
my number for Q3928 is 0.19 mag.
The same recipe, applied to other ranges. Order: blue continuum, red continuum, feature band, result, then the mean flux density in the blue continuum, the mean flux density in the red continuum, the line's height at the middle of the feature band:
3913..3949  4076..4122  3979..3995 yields -0.214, 34.7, 42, 37.1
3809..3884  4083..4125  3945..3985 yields 0.128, 40.1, 42.2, 41.1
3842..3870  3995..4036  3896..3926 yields 0.067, 44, 45.3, 44.5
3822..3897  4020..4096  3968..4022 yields 0.022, 39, 44.5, 42.8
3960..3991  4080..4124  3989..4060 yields -0.189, 35.7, 42.2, 38.2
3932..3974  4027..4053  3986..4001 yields -0.199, 32.7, 44.4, 38.1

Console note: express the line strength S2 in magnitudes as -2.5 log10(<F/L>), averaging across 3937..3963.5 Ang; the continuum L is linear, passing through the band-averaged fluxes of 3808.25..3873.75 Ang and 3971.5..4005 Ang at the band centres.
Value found 0.059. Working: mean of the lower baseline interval 40.2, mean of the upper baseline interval 43.2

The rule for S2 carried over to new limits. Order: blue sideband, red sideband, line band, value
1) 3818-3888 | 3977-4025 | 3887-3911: 0.08 mag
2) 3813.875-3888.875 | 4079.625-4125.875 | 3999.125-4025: -0.11 mag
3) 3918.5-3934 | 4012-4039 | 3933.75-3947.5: 0.04 mag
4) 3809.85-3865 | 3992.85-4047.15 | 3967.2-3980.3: 0.42 mag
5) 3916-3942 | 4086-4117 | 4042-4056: -0.18 mag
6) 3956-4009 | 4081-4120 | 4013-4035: -0.15 mag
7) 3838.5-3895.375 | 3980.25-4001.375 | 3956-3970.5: 0.43 mag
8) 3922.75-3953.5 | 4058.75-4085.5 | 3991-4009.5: -0.16 mag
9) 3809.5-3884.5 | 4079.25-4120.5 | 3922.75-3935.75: 0.42 mag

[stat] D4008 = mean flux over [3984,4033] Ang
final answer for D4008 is 45.6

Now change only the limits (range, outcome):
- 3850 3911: 40.9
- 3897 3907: 40.3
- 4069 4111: 41.5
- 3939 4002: 39.2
